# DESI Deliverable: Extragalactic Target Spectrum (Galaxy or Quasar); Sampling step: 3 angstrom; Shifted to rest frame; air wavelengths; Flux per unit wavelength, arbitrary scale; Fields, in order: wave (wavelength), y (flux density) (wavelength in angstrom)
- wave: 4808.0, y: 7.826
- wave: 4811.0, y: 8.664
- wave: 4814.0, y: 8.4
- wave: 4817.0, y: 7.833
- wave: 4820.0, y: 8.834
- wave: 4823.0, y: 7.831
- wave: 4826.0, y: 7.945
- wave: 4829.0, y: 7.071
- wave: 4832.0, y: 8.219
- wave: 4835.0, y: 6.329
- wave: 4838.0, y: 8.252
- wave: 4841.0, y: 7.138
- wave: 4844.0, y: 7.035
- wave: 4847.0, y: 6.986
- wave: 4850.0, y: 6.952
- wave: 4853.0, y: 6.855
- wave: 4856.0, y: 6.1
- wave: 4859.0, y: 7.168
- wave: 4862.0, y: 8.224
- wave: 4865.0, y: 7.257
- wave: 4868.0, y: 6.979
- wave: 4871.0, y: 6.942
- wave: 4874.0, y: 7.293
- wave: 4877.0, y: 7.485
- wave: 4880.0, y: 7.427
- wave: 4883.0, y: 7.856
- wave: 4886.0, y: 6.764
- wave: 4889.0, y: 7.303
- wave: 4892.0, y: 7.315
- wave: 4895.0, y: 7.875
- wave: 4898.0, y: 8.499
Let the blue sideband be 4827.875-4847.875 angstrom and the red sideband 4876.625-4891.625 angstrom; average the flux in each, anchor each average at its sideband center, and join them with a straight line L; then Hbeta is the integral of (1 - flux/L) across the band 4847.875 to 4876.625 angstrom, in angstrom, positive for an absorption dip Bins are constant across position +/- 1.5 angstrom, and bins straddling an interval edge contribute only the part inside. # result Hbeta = 0.9 angstrom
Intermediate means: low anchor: 7.3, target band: 7.1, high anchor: 7.35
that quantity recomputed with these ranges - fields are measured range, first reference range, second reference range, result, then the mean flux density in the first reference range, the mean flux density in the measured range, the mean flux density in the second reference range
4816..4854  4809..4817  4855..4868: 1.7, 8.36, 7.49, 7.21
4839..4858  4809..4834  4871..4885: 2.1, 8.06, 6.89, 7.43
